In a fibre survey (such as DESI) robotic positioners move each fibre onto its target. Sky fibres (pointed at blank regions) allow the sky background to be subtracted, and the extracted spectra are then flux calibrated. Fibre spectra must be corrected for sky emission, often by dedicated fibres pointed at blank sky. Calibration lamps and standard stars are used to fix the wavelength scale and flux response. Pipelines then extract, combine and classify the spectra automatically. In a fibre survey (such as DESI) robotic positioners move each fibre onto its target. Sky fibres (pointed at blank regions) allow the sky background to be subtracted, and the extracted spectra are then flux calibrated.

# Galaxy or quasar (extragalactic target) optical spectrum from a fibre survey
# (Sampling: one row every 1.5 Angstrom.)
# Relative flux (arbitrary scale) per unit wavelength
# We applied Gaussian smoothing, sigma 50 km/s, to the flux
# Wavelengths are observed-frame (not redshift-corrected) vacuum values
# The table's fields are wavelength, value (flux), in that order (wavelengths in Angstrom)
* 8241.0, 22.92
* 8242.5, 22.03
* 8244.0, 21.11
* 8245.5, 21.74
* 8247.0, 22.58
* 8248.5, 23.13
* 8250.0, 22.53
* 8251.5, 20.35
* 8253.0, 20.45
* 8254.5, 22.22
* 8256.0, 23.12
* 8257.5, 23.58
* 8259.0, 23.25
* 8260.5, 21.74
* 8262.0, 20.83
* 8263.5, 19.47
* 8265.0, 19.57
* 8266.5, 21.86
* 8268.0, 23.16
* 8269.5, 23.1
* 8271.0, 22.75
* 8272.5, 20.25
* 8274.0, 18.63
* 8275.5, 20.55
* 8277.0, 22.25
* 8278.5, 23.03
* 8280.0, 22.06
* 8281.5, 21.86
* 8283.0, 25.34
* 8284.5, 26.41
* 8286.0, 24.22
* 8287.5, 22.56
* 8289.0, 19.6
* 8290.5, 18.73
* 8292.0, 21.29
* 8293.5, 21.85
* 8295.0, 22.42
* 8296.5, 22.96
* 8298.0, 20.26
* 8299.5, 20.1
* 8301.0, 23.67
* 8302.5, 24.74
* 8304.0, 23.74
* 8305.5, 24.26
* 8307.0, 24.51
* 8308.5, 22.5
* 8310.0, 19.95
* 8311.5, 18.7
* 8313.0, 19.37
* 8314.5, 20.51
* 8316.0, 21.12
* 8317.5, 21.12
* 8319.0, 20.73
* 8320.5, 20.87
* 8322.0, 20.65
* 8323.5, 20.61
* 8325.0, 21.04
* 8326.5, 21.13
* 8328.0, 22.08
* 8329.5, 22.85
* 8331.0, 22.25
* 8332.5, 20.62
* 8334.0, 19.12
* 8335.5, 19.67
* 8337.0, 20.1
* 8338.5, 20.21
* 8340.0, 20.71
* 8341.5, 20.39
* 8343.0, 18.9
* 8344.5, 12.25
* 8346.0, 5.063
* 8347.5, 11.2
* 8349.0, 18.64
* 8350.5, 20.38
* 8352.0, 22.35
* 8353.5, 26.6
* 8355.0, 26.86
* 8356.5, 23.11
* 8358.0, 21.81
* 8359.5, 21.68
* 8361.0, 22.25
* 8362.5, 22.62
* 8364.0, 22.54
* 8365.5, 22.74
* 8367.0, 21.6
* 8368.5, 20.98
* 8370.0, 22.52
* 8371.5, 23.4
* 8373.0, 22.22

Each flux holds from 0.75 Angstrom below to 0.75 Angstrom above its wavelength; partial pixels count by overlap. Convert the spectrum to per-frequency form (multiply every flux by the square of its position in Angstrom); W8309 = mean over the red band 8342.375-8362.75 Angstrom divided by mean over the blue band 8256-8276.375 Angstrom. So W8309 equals 0.9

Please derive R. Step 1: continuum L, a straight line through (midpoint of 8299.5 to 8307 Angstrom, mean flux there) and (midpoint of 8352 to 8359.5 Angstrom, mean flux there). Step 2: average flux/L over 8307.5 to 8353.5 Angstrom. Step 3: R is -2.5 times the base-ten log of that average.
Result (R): 0.21 mag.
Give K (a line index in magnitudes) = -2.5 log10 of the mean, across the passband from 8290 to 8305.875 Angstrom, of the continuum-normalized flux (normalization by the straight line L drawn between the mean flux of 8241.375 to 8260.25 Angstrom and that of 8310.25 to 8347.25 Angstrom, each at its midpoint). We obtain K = -0.08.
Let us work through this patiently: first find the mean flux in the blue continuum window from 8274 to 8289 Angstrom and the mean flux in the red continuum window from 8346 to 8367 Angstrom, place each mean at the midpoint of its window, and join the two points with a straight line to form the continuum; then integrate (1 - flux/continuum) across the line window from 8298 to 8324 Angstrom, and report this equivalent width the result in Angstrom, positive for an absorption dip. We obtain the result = 0.65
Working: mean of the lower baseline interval 22.7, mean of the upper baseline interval 21.2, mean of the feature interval 21.6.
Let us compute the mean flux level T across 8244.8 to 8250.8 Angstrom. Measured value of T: 22.5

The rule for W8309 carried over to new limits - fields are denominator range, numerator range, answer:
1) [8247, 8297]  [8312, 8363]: 0.94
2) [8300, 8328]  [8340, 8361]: 0.90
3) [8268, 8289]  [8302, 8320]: 0.97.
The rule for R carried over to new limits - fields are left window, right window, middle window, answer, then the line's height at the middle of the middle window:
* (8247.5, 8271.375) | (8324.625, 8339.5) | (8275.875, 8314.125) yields -0.04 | 21.4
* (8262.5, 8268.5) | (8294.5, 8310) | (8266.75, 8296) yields -0.02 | 21.7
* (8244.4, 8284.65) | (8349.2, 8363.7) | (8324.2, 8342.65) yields 0.09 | 22.7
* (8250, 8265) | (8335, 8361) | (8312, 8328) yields -0.03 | 20.1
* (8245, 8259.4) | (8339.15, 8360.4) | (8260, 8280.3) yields 0.02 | 21.7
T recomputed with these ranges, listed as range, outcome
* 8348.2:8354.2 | 21.9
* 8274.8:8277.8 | 21.4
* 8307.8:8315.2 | 20.2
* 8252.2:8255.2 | 21.3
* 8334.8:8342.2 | 20.2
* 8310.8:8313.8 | 19.1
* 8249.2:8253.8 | 21.1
